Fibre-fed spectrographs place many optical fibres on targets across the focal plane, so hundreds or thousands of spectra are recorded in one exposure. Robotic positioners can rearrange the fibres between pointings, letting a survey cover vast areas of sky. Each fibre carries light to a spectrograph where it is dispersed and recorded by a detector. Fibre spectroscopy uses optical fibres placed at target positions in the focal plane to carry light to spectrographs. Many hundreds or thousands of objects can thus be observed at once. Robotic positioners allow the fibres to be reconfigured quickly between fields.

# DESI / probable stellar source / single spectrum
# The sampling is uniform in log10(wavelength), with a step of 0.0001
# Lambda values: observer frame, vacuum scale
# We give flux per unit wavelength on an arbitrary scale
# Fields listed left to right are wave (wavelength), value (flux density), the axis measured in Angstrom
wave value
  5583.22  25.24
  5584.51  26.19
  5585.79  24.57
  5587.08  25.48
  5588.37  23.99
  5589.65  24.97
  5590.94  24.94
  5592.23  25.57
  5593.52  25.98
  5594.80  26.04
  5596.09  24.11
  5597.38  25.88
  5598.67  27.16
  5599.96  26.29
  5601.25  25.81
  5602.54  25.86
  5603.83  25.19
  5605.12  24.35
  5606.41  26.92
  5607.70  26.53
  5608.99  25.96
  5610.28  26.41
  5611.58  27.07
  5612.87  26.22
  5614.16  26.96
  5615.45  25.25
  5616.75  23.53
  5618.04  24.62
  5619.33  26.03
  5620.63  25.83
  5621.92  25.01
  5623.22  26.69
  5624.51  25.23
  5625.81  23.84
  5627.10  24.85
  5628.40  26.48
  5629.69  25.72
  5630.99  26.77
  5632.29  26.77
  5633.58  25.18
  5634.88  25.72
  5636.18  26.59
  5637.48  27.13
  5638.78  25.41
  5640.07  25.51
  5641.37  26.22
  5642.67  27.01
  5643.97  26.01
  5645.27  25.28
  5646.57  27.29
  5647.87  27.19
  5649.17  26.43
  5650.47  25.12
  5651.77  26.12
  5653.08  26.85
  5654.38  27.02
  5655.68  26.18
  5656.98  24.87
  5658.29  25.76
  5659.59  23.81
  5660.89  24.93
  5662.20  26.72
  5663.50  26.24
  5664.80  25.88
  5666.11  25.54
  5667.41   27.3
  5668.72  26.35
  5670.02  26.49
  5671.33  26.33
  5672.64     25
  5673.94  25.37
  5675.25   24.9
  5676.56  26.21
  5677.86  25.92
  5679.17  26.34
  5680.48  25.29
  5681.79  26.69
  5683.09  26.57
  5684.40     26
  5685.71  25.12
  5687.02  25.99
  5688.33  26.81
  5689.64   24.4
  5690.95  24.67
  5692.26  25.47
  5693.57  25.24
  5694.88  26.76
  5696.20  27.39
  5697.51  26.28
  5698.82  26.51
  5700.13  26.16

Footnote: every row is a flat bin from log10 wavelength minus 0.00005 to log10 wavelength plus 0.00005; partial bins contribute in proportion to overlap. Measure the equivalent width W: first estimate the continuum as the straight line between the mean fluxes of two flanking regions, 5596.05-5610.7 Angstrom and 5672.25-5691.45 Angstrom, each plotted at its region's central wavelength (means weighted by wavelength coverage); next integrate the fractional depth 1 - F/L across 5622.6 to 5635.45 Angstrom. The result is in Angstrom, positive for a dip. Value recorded 0.07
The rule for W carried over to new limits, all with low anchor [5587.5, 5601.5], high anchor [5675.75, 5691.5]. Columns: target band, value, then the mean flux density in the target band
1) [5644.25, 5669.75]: -0.3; 26.1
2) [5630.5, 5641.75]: -0.2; 26.1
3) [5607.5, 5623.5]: -0.1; 25.8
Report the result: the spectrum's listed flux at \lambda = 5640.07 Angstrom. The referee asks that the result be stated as 25.51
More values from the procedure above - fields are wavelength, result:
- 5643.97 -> 26.01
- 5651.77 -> 26.12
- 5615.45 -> 25.25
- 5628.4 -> 26.48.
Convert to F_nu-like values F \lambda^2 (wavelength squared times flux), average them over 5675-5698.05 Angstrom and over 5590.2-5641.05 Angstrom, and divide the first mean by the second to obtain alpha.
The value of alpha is 1.03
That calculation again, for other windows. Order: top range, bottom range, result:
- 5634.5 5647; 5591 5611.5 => 1.03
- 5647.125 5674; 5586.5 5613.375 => 1.03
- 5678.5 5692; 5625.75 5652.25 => 1.00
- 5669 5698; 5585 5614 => 1.04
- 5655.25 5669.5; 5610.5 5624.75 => 1.02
